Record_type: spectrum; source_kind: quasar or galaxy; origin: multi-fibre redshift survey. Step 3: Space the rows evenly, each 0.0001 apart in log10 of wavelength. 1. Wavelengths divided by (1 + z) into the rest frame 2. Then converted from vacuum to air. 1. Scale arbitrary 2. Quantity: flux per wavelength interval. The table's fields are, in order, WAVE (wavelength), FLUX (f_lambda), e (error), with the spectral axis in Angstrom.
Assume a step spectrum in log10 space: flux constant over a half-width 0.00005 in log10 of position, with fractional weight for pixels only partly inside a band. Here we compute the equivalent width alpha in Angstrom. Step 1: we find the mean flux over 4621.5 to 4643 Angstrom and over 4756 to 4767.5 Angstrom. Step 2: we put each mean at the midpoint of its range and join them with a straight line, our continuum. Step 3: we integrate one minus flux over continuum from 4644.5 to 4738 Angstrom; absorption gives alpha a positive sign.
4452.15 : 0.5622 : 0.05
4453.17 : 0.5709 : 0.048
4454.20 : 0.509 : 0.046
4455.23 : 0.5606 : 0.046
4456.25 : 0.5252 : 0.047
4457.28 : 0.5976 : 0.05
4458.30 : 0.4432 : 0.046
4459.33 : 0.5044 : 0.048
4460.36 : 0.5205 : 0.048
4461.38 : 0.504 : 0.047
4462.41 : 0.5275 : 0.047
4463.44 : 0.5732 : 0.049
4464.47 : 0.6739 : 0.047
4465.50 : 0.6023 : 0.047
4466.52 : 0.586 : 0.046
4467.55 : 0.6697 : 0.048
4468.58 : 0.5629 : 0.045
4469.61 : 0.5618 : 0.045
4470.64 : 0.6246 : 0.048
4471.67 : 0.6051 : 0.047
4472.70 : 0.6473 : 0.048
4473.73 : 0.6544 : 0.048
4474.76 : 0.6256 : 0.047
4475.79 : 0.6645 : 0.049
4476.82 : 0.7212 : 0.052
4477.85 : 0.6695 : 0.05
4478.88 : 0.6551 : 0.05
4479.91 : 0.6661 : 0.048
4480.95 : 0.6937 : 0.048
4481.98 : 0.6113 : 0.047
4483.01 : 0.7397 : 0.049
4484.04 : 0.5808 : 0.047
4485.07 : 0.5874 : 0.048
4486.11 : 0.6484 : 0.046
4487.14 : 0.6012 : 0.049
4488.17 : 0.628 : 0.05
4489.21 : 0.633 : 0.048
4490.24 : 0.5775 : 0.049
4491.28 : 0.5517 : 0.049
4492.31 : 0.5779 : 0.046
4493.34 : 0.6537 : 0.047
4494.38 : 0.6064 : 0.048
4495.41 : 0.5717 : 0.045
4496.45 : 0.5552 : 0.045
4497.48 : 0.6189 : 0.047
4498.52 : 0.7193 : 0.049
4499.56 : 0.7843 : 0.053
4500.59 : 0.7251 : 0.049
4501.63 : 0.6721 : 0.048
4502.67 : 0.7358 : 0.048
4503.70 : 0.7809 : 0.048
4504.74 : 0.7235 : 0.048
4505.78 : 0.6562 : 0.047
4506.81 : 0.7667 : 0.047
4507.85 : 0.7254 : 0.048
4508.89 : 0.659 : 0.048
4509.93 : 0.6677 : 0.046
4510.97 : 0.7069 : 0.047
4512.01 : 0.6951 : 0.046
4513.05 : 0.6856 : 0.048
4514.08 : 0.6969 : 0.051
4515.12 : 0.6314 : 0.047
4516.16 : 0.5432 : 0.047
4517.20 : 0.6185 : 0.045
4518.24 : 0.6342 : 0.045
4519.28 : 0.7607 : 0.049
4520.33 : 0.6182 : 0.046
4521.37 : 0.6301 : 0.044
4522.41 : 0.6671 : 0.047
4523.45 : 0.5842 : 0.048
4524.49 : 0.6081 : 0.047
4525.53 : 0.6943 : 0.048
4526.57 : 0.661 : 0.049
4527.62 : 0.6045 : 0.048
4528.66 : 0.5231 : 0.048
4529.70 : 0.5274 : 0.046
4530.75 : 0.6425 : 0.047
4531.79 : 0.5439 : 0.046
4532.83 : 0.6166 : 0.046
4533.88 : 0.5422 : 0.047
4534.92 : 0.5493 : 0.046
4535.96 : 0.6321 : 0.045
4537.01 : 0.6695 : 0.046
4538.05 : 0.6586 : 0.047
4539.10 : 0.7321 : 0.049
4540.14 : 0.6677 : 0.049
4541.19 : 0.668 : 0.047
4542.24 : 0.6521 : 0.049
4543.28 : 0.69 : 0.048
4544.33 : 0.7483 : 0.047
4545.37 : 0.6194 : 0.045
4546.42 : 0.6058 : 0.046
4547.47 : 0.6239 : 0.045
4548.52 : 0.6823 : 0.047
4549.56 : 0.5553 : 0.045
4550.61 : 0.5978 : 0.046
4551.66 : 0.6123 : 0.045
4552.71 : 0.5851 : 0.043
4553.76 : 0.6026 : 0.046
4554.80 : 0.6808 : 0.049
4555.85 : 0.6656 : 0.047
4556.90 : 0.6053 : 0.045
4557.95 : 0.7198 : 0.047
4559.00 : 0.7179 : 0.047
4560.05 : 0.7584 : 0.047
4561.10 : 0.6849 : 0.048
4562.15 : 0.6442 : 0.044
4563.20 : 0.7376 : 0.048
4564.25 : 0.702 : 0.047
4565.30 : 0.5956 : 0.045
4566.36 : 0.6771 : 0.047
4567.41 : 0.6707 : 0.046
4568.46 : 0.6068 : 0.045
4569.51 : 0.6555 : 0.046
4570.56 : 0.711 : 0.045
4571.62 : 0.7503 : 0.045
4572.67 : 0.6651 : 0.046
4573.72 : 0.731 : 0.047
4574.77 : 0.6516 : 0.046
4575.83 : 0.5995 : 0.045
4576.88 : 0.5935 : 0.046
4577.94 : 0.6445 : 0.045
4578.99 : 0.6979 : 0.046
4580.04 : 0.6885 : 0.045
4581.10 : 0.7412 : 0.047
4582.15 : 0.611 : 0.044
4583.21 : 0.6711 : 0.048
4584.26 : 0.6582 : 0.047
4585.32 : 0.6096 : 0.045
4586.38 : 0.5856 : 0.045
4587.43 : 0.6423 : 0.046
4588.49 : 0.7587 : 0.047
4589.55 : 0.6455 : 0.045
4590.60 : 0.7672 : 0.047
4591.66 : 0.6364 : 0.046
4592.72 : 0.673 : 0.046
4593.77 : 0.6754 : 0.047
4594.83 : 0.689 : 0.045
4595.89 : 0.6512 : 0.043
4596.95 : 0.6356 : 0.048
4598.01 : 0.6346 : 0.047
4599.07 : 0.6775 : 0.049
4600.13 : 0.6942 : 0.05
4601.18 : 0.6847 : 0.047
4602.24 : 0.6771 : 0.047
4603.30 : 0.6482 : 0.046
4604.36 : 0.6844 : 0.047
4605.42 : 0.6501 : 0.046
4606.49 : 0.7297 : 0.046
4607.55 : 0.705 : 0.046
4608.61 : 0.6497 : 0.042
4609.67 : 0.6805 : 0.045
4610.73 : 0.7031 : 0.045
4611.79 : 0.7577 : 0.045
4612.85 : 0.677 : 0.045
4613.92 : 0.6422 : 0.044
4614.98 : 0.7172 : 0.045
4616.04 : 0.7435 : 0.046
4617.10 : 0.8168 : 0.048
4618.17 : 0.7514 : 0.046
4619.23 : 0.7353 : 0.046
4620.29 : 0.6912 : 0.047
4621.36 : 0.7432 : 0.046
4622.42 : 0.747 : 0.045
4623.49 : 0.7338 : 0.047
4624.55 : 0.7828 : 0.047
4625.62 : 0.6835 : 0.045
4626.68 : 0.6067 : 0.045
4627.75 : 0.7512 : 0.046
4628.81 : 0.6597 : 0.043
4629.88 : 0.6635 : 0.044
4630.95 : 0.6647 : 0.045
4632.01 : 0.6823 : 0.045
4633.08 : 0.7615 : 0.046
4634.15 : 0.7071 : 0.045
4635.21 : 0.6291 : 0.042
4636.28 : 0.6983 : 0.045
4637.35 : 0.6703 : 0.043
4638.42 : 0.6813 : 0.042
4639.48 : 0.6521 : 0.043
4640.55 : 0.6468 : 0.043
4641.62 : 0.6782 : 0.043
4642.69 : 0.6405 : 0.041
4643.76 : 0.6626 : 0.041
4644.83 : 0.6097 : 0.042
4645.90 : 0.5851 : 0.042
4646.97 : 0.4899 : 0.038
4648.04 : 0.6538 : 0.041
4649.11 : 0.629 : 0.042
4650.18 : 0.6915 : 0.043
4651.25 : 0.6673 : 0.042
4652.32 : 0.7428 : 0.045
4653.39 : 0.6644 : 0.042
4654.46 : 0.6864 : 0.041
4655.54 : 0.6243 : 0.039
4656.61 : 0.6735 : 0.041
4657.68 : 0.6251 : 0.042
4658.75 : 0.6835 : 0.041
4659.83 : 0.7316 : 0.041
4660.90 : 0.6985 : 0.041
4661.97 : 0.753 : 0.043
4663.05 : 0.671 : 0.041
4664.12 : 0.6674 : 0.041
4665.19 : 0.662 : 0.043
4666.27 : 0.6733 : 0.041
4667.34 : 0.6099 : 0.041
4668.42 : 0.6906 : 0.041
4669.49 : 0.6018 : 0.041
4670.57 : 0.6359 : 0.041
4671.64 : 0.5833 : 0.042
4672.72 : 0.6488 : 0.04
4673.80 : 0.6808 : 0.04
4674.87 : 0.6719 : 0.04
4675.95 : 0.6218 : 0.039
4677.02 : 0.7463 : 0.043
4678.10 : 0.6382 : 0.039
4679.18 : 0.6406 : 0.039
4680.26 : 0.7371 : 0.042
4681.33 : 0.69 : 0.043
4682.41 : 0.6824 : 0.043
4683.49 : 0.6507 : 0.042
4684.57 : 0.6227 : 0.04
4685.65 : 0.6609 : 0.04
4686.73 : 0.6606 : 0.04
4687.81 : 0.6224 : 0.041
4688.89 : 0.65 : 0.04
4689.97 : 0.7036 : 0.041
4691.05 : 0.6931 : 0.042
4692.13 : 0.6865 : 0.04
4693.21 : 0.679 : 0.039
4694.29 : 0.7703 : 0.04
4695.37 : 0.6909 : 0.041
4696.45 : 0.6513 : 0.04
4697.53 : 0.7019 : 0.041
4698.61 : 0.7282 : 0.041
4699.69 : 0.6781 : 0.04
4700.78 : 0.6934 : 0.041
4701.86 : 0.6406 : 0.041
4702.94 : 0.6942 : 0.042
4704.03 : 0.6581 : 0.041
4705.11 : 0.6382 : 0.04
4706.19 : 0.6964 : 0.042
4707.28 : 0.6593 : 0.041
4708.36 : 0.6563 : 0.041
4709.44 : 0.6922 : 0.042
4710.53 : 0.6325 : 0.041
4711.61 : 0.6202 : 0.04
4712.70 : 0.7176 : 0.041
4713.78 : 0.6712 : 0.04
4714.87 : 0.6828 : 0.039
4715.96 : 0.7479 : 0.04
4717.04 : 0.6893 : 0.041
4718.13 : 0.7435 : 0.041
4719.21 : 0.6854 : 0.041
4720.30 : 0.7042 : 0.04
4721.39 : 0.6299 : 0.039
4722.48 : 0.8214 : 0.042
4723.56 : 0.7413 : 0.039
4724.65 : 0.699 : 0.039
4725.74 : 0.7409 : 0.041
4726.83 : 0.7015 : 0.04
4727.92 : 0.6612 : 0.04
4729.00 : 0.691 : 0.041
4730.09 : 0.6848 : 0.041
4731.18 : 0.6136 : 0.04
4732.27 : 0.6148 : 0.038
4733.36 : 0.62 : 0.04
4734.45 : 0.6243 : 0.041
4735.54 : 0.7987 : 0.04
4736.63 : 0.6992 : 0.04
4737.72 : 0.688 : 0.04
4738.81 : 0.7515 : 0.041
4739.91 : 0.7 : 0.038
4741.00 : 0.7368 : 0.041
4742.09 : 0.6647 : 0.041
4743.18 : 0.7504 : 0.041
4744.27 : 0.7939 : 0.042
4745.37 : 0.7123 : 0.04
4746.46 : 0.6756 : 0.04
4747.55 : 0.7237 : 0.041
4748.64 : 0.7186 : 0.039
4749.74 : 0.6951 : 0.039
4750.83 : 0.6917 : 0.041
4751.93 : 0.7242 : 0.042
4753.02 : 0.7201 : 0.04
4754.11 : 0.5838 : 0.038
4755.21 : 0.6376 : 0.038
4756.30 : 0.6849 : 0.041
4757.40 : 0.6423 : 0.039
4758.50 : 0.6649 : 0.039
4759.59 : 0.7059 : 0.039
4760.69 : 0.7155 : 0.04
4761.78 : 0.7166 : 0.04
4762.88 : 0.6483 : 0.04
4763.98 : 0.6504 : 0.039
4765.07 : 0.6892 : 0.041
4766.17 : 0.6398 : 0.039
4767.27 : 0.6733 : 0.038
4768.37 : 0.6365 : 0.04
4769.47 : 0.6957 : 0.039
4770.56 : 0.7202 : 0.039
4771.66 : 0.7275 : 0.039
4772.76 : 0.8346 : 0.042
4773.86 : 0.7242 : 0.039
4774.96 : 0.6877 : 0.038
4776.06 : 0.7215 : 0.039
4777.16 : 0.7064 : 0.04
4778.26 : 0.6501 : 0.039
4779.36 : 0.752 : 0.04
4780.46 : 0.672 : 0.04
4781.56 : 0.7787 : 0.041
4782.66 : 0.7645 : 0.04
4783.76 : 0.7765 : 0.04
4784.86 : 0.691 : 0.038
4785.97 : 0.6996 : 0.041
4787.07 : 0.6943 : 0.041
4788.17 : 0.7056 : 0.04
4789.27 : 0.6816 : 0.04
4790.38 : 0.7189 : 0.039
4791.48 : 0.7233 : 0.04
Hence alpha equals 1.2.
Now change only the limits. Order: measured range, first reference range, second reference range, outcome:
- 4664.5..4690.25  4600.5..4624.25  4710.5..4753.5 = 1.71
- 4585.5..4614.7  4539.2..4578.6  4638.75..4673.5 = -0.80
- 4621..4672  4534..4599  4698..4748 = 0.52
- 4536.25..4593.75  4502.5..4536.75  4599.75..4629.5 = 0.90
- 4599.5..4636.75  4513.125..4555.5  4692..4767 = -2.60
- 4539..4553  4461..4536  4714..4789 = 0.10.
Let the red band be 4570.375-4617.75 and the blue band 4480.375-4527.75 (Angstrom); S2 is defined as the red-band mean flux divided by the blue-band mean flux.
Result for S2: 1.0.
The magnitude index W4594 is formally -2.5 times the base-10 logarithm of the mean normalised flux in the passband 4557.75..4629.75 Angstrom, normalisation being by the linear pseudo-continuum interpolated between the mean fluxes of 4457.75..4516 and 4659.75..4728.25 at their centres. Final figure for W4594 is -0.04 mag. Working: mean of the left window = 0.638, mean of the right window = 0.68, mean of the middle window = 0.685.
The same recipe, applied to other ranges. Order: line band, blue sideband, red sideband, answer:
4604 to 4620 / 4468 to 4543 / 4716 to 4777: -0.07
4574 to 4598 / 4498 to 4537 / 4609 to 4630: 0.06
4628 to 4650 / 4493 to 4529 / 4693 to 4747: 0.04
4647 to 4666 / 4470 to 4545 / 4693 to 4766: 0.01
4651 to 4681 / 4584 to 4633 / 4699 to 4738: 0.03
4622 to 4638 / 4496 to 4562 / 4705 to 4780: -0.04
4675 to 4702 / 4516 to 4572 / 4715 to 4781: 0.01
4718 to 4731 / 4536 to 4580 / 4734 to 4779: -0.02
